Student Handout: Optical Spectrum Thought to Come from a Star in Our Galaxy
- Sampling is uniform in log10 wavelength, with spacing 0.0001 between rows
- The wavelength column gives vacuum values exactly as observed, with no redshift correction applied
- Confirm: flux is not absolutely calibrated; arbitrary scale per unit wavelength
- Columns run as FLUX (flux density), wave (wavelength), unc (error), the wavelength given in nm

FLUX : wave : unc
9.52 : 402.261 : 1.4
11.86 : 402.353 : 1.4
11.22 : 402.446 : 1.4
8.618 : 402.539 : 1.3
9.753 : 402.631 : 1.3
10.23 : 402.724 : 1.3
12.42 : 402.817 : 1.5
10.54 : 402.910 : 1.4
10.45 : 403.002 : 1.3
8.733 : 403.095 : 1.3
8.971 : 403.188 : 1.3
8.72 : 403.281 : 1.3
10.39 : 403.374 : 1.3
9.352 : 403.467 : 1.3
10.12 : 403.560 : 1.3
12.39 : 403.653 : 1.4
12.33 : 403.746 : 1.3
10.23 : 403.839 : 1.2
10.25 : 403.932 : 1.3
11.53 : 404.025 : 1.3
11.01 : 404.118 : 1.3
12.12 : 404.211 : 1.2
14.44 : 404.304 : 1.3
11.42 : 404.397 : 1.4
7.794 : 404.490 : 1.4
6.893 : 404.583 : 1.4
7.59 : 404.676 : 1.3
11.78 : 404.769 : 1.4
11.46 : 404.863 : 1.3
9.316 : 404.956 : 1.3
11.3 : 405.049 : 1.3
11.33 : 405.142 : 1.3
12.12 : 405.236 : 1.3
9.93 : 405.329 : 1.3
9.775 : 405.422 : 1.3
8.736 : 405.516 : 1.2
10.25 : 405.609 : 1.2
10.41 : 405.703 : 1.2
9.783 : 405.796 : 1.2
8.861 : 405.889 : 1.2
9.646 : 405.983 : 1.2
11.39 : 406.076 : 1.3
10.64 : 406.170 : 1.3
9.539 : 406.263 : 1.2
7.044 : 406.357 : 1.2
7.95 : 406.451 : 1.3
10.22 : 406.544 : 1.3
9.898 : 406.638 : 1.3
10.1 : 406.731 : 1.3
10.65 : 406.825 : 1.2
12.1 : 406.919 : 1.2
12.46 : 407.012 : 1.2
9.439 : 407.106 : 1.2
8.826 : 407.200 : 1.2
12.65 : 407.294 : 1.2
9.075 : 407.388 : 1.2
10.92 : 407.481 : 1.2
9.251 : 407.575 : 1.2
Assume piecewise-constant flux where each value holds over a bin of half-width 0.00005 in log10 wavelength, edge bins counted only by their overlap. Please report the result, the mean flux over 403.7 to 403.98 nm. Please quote 10.9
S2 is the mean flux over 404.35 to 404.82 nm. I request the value 9.12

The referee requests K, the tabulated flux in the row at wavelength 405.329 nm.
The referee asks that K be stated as 9.93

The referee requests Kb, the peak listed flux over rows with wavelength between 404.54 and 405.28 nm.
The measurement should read 12.12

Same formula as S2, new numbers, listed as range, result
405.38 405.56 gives 9.22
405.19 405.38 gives 11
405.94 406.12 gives 10.6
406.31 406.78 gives 9.05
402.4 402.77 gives 9.96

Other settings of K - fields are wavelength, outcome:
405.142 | 11.33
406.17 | 10.64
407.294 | 12.65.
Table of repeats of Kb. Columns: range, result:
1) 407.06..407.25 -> 9.439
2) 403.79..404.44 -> 14.44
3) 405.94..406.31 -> 11.39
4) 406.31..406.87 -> 10.65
